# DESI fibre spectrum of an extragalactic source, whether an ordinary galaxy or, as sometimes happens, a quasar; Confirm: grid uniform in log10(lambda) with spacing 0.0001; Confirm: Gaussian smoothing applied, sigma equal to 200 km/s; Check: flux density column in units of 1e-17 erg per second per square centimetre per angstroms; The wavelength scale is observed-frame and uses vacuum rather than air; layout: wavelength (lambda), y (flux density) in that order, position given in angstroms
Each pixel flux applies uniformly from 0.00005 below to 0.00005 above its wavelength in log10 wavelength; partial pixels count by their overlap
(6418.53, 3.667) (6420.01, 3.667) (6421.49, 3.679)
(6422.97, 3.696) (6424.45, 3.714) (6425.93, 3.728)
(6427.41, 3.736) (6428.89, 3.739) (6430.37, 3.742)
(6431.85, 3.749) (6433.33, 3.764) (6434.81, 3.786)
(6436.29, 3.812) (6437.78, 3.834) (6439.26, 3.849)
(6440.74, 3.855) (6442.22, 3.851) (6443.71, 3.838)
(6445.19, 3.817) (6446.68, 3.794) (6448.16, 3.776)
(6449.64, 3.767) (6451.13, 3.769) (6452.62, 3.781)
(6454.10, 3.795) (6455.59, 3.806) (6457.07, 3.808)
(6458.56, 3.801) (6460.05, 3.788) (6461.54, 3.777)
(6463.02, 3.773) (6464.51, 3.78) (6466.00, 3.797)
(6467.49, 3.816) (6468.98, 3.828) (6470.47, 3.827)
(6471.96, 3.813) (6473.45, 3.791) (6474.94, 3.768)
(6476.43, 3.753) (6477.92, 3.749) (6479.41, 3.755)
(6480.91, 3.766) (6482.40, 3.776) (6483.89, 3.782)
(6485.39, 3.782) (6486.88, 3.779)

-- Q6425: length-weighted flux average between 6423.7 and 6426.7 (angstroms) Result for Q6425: 3.72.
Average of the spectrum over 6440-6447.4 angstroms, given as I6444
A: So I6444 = 3.83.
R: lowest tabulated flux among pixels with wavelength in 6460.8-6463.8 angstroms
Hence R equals 3.773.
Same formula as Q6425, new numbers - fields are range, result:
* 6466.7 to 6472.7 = 3.82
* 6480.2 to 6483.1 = 3.77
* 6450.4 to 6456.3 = 3.79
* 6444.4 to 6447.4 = 3.8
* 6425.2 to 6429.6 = 3.73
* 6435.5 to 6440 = 3.83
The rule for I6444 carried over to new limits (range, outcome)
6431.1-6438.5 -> 3.79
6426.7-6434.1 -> 3.75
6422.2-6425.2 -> 3.7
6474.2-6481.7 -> 3.76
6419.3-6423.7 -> 3.68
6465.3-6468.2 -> 3.81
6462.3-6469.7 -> 3.8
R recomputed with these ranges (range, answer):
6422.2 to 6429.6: 3.696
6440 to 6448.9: 3.776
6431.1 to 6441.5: 3.749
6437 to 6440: 3.834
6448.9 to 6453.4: 3.767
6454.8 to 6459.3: 3.801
